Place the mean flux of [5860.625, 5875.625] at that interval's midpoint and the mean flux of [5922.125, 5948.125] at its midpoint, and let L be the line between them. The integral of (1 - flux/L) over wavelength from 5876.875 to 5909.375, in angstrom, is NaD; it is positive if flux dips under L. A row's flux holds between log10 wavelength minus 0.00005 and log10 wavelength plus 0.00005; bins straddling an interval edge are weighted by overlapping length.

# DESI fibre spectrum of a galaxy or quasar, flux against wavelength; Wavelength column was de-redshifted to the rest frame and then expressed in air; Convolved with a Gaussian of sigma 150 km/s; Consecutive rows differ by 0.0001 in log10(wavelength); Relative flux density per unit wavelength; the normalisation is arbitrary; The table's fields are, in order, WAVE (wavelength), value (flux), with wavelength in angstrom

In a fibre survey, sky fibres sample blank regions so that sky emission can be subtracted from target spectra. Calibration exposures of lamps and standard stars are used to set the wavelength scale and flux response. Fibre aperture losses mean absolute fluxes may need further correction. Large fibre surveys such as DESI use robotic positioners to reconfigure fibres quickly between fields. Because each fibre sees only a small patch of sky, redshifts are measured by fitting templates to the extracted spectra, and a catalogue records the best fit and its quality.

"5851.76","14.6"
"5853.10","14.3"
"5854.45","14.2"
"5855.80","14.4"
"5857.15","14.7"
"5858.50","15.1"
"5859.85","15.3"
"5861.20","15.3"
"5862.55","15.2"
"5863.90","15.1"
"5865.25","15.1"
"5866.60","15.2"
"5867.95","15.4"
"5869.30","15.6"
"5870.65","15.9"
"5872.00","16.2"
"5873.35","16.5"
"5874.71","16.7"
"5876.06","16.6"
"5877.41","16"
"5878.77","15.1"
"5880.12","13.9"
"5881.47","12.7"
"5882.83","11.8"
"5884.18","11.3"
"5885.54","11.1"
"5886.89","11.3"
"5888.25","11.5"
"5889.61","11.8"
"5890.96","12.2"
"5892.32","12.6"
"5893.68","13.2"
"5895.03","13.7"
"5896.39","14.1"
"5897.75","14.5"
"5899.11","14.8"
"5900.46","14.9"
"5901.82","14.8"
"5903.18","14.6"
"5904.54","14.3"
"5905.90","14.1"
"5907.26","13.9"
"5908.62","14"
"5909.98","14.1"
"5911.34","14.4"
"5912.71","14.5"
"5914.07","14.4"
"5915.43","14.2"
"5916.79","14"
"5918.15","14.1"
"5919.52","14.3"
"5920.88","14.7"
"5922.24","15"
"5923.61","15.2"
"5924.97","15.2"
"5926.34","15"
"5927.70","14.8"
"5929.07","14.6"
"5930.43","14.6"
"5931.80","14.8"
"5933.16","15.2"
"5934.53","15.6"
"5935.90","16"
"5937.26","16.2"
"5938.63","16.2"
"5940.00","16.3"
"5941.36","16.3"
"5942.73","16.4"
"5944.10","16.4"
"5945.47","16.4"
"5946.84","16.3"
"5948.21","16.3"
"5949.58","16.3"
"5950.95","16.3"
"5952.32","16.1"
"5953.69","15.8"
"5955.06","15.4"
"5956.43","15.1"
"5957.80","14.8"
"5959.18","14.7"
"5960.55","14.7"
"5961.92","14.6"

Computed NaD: 4.7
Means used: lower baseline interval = 15.7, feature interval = 13.4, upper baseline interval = 15.6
